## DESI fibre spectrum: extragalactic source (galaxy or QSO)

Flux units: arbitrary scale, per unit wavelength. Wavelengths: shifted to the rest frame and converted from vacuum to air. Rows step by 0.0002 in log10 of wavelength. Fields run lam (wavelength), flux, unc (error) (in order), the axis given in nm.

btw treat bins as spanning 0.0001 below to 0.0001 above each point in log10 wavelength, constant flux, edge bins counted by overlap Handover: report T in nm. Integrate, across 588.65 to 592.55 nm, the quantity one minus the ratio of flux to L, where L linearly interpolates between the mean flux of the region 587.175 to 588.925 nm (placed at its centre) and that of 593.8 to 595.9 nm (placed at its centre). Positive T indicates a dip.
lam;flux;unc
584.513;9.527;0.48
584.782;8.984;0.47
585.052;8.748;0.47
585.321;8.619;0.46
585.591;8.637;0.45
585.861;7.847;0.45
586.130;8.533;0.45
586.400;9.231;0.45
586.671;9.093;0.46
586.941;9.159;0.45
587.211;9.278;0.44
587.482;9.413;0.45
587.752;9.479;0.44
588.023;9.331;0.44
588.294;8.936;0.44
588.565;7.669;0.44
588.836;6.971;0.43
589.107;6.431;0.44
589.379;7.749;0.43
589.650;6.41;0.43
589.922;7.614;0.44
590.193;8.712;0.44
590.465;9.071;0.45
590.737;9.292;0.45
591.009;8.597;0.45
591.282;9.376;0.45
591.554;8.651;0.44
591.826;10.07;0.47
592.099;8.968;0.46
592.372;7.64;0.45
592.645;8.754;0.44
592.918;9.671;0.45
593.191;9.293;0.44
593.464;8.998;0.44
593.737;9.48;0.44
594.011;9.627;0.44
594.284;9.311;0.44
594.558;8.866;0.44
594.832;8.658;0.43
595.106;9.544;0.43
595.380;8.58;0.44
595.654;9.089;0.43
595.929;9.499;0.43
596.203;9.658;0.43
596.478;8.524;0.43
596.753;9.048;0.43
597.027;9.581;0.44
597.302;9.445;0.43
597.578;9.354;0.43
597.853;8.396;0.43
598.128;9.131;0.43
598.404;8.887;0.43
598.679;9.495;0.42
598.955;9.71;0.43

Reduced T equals 0.28 nm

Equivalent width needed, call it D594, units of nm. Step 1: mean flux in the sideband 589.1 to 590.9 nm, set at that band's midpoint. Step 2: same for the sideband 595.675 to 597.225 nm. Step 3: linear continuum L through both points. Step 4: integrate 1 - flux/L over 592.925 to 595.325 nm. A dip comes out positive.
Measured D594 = -0.11 nm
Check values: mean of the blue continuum 8.01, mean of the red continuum 9.26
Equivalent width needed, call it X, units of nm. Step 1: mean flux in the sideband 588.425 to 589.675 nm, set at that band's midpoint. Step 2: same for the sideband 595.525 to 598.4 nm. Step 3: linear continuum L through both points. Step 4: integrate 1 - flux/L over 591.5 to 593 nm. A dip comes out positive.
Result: -0.19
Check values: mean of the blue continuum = 7.11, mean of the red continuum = 9.16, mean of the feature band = 8.95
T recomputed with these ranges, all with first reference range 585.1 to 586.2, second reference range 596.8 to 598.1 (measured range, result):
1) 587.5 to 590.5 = 0.205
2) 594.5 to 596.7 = 0.002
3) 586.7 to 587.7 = -0.088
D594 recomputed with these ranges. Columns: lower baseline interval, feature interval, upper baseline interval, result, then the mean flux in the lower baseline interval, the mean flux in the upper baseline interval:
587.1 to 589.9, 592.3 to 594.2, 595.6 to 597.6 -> -0.07 nm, 8.13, 9.27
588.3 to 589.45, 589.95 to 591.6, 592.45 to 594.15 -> -0.14 nm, 7.37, 9.25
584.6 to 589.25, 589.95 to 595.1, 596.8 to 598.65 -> -0.08 nm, 8.62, 9.15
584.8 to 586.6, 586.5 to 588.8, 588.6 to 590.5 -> -0.25 nm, 8.64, 7.49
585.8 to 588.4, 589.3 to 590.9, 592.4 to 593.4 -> 0.16 nm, 9.07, 9.05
